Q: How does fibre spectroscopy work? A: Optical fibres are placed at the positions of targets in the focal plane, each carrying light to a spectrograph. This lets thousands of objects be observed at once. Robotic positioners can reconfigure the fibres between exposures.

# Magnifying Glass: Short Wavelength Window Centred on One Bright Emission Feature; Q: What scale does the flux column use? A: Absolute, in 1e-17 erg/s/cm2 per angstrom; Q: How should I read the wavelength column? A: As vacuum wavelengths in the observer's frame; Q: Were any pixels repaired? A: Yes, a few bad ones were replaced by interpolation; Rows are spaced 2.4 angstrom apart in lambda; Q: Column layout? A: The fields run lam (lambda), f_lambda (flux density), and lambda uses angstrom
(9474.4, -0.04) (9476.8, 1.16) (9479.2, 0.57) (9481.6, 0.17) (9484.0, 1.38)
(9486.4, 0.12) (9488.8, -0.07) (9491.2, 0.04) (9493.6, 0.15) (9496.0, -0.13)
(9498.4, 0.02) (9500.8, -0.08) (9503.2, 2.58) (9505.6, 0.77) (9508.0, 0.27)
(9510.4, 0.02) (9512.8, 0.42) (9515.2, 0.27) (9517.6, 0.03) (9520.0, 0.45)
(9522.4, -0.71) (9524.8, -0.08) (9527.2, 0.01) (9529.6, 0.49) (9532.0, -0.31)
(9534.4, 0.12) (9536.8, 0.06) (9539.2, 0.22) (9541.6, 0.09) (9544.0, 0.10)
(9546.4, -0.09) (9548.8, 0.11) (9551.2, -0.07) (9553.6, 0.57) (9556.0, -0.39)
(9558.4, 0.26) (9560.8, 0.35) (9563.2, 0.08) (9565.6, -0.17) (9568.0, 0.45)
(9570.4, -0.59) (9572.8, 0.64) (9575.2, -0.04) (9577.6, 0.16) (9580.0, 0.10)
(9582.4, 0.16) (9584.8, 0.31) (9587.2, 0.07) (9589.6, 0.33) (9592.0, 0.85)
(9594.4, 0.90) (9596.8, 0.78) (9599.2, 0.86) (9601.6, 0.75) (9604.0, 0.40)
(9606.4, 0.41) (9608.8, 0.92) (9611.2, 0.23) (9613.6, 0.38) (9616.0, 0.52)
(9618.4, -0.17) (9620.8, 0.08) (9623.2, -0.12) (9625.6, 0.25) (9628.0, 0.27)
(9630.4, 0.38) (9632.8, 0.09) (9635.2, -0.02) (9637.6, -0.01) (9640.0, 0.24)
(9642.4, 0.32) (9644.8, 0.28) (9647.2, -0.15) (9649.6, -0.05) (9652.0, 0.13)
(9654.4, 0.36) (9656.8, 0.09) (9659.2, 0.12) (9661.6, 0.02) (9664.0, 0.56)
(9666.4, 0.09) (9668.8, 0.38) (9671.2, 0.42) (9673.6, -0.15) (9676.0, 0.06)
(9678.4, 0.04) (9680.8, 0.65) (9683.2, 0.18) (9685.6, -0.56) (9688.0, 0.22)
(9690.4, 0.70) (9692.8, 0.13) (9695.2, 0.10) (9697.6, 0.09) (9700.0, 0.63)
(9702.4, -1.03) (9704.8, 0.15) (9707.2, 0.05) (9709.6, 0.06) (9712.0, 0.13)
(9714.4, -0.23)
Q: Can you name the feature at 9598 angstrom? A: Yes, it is [O II] 3727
